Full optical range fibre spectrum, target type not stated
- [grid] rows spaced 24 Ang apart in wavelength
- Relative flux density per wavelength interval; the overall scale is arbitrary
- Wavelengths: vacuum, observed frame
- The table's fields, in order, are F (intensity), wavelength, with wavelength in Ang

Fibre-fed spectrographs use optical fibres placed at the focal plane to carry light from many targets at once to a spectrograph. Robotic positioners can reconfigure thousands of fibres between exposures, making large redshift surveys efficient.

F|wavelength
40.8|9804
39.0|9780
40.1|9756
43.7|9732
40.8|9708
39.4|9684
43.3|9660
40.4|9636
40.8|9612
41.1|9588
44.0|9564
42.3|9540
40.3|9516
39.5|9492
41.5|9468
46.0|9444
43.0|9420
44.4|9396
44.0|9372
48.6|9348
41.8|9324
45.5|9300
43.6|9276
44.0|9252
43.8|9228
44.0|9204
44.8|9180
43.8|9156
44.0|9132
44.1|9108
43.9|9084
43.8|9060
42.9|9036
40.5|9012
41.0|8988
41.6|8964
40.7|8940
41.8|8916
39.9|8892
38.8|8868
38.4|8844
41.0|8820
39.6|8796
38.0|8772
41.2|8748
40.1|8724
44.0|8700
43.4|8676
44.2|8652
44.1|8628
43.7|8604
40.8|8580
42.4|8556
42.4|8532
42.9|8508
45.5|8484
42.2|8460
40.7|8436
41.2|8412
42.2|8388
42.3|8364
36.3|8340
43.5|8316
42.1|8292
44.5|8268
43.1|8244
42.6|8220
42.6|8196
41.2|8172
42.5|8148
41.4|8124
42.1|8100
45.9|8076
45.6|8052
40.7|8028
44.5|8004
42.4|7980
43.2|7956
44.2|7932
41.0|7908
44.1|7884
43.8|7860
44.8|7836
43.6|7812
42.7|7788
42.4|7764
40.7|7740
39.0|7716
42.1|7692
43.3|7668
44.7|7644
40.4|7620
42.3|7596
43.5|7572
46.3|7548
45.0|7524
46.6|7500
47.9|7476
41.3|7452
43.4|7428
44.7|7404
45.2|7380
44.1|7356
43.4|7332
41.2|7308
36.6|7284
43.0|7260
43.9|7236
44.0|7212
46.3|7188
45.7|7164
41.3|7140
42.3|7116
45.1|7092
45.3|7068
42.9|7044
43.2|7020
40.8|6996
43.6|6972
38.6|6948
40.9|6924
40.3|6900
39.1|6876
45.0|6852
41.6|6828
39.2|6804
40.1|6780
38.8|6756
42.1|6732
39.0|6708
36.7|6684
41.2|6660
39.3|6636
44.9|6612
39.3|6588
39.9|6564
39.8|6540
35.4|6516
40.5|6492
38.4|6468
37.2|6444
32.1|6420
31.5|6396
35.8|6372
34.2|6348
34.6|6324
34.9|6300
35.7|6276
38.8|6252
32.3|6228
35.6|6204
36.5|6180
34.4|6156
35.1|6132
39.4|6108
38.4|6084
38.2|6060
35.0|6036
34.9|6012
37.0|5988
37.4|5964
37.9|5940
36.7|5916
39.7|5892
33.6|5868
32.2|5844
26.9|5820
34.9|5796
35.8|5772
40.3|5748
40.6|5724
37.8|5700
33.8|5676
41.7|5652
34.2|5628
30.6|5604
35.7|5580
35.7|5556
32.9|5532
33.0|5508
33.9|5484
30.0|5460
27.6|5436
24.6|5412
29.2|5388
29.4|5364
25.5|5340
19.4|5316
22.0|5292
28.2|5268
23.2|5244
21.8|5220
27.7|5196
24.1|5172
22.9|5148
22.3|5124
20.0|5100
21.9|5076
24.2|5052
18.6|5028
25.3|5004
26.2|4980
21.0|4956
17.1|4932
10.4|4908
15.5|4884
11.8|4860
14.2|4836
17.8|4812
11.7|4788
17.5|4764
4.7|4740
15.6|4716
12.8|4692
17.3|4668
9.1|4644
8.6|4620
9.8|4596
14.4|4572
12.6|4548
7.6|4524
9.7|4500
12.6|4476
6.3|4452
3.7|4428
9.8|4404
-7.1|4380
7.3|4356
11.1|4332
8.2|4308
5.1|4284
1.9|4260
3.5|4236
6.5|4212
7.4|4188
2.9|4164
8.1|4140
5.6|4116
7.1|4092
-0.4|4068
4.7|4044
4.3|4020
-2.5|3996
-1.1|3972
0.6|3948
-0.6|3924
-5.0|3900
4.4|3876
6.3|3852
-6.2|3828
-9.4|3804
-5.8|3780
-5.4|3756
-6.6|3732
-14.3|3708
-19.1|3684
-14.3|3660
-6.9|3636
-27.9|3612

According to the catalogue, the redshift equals 0.24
